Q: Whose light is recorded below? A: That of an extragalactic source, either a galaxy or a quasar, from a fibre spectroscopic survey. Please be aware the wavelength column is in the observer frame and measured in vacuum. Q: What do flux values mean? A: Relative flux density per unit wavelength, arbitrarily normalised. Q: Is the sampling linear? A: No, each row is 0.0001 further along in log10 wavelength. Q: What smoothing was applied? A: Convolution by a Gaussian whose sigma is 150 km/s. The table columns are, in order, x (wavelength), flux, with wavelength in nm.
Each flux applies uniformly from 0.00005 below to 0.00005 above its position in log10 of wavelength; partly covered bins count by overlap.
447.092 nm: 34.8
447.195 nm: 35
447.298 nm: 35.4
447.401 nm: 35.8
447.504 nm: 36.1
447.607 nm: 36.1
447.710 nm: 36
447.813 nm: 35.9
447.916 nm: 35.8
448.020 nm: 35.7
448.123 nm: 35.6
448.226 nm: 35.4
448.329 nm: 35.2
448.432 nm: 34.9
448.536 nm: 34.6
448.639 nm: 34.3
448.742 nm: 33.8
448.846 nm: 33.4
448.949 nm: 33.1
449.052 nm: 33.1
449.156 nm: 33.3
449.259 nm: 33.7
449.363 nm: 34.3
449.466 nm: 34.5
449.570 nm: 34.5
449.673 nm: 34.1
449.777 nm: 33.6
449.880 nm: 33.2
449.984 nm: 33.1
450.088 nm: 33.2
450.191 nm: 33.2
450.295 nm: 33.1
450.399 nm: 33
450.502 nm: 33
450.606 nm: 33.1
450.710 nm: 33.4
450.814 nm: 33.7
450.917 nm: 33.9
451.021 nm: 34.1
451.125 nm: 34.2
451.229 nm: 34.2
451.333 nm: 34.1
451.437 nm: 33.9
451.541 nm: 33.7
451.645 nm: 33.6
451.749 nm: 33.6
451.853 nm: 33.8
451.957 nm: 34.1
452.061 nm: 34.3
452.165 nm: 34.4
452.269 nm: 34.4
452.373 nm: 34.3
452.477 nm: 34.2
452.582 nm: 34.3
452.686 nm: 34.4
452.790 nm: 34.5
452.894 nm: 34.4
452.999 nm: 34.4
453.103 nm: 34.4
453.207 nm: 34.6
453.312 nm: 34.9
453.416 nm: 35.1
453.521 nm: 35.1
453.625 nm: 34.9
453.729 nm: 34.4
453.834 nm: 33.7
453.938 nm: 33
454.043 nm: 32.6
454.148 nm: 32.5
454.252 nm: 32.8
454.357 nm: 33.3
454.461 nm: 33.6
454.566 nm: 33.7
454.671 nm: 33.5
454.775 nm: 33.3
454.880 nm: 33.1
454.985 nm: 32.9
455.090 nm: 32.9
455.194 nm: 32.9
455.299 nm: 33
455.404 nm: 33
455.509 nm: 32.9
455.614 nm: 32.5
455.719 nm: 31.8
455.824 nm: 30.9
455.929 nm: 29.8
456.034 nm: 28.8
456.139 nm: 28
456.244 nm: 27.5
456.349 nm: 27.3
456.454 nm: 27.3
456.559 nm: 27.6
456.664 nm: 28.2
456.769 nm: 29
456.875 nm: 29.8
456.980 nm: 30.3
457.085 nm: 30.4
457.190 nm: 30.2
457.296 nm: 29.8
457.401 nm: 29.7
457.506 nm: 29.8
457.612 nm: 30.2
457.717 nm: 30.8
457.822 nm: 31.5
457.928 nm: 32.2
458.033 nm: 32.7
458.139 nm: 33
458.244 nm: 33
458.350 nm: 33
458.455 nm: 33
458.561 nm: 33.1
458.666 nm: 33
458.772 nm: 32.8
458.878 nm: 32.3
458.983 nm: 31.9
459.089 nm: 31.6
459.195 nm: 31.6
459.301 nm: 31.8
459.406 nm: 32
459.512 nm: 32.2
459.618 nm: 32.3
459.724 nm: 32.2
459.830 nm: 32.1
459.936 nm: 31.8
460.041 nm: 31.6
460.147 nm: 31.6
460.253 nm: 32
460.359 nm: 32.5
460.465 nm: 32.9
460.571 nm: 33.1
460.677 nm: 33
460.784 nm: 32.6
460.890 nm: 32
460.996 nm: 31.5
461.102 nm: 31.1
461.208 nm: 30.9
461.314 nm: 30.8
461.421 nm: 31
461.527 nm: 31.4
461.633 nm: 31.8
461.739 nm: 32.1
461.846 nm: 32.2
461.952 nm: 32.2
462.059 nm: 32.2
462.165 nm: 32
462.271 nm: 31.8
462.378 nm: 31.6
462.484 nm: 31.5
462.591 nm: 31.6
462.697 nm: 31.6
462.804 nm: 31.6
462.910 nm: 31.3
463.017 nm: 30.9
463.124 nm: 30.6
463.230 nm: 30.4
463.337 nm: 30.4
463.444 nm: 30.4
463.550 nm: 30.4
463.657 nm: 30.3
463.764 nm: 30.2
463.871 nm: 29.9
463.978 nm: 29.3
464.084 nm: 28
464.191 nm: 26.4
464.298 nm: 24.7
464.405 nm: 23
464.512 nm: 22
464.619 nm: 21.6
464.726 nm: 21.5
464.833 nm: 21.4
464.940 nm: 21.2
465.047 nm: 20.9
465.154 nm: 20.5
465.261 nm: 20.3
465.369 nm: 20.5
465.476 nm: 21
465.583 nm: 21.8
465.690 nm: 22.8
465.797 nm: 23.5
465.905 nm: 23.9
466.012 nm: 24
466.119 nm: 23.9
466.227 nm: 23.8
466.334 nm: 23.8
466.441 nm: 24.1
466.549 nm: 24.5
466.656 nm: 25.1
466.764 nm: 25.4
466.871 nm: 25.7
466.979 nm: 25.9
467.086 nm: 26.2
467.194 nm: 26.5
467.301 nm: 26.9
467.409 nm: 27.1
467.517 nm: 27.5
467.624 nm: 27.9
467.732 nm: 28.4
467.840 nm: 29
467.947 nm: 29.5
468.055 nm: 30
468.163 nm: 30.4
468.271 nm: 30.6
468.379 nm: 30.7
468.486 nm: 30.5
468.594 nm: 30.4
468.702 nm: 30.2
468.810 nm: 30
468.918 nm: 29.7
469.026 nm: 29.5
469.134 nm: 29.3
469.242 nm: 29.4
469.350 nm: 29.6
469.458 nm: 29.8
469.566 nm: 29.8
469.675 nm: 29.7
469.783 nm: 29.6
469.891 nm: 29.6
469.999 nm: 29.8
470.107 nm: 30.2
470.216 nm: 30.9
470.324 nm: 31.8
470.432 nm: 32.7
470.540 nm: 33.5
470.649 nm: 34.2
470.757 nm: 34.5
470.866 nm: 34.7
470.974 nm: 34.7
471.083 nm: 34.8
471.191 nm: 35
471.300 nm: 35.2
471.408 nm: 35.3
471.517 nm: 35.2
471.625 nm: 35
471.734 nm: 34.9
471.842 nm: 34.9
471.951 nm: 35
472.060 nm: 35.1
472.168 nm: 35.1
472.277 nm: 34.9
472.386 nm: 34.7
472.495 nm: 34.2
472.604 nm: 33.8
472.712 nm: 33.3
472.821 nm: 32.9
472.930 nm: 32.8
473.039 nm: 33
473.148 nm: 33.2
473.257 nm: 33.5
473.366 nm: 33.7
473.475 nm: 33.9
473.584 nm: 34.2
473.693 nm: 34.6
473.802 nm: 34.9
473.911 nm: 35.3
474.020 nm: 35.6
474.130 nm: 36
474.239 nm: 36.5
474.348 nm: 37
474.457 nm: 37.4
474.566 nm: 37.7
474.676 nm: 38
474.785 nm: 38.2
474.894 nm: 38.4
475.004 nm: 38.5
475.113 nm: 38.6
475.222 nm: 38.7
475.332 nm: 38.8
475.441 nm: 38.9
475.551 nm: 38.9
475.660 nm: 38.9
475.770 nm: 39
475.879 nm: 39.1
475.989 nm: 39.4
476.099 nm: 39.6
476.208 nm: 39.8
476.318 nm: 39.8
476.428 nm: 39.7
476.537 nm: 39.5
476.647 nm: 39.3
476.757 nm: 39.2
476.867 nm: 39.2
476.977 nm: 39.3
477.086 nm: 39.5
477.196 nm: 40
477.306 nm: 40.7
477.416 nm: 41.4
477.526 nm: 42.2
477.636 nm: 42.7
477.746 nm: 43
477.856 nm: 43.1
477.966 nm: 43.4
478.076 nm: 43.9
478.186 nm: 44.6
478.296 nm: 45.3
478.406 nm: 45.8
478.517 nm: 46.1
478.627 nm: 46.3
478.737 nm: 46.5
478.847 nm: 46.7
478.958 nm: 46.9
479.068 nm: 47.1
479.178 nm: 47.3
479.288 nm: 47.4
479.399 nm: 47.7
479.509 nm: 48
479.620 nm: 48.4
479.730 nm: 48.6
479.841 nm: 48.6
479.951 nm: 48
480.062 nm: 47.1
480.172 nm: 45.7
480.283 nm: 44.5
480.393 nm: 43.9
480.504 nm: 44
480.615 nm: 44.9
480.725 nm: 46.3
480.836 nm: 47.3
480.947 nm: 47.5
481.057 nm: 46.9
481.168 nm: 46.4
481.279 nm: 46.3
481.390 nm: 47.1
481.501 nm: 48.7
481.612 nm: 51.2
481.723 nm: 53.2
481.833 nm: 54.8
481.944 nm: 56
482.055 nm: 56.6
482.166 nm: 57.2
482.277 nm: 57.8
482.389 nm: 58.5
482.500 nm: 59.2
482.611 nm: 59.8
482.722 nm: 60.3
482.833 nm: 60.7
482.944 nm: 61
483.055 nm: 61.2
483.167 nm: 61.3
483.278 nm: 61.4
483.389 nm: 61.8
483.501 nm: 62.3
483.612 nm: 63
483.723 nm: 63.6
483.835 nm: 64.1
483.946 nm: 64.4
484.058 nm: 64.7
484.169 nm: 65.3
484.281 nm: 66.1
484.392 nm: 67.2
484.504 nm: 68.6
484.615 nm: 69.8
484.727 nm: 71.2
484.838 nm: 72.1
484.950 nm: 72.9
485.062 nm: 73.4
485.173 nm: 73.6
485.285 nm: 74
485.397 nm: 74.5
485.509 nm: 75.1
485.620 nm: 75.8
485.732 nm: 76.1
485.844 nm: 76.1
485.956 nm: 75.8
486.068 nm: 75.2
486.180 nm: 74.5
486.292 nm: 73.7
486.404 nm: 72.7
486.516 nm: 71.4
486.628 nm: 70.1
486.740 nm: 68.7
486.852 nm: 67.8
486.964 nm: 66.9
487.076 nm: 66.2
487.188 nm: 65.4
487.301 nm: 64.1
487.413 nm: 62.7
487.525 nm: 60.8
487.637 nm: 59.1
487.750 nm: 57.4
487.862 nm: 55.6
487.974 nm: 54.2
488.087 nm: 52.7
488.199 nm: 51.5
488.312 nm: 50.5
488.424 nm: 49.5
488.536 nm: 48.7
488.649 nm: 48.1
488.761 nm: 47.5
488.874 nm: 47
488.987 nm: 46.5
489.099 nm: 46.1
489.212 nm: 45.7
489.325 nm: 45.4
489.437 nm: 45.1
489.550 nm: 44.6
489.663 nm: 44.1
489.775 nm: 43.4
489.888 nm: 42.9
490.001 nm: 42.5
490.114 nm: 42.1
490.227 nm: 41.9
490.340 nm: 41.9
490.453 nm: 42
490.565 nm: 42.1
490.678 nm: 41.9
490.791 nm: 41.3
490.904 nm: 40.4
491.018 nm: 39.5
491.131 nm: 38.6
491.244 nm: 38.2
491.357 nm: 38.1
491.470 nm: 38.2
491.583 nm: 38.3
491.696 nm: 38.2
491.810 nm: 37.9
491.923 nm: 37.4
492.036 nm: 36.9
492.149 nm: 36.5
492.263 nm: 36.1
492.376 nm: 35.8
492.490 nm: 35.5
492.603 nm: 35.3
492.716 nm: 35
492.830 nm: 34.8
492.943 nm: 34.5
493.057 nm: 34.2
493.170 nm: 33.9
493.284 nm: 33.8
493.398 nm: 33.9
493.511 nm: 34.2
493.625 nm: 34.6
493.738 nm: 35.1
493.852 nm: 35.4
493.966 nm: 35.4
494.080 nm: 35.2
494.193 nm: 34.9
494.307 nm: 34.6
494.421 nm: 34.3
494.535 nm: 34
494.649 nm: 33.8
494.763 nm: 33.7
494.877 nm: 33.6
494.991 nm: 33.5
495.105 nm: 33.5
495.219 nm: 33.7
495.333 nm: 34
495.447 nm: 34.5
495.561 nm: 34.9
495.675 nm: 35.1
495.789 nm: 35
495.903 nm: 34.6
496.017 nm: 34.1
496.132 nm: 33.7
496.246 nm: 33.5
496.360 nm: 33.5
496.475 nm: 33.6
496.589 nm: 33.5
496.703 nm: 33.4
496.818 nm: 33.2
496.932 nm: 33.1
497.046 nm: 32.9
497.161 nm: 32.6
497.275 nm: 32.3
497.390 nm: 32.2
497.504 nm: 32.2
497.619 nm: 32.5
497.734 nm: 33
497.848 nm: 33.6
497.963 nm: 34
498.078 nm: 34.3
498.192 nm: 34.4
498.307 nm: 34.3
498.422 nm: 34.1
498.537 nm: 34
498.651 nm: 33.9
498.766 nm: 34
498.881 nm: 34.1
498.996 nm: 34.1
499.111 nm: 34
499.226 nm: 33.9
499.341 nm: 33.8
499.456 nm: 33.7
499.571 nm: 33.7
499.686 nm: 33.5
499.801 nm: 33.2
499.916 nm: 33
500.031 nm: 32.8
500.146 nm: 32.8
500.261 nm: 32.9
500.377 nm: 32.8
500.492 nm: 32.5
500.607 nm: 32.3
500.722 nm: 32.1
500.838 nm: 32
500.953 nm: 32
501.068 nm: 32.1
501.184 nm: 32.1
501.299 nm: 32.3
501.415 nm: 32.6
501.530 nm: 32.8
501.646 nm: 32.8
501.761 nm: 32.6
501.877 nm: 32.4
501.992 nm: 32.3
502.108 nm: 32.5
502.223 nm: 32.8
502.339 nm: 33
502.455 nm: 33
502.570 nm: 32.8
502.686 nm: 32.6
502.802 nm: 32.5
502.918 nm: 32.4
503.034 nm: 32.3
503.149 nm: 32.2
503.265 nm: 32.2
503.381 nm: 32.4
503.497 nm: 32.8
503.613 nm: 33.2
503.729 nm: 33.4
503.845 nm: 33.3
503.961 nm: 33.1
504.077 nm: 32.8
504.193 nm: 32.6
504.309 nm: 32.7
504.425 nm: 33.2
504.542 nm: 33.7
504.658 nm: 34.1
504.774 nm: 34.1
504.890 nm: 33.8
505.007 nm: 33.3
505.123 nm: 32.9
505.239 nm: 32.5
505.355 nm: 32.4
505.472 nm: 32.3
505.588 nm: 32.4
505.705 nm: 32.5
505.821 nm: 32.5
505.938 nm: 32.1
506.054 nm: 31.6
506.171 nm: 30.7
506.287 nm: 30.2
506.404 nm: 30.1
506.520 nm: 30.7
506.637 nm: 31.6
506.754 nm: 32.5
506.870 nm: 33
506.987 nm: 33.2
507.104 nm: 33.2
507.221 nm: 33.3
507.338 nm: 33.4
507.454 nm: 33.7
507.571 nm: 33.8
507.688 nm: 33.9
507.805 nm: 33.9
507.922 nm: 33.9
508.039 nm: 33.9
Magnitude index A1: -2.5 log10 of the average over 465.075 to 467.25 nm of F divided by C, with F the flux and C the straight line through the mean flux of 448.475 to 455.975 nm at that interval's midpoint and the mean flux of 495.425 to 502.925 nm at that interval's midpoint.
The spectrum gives 0.38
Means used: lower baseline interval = 33.6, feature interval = 23.6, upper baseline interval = 33.2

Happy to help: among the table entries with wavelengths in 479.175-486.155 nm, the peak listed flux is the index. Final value 76.1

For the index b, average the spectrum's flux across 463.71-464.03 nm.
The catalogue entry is 29.7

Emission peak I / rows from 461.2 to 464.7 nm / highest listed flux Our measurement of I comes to 32.2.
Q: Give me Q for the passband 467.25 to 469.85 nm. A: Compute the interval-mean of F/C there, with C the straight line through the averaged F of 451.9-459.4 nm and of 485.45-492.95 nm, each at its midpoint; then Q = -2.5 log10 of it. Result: 0.32 mag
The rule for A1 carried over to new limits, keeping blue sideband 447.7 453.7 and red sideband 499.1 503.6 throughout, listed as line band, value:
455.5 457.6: 0.154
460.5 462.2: 0.066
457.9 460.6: 0.051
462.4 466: 0.275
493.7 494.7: -0.058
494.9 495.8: -0.043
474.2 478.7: -0.206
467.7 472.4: 0.054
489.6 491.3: -0.248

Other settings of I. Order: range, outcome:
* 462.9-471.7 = 35.3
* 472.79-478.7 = 46.3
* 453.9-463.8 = 33.7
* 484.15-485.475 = 74.5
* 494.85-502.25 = 35.1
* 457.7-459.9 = 33.1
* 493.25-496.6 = 35.4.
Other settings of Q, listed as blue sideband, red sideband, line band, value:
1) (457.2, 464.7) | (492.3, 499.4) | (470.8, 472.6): -0.10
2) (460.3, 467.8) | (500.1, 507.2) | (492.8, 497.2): -0.09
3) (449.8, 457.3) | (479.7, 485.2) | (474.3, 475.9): 0.31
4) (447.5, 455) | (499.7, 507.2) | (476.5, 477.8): -0.21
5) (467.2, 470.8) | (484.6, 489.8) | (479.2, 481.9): 0.06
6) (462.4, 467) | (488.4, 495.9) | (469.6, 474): -0.15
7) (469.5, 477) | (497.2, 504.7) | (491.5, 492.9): -0.08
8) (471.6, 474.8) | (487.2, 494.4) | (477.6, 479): -0.21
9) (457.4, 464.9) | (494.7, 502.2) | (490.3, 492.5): -0.18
